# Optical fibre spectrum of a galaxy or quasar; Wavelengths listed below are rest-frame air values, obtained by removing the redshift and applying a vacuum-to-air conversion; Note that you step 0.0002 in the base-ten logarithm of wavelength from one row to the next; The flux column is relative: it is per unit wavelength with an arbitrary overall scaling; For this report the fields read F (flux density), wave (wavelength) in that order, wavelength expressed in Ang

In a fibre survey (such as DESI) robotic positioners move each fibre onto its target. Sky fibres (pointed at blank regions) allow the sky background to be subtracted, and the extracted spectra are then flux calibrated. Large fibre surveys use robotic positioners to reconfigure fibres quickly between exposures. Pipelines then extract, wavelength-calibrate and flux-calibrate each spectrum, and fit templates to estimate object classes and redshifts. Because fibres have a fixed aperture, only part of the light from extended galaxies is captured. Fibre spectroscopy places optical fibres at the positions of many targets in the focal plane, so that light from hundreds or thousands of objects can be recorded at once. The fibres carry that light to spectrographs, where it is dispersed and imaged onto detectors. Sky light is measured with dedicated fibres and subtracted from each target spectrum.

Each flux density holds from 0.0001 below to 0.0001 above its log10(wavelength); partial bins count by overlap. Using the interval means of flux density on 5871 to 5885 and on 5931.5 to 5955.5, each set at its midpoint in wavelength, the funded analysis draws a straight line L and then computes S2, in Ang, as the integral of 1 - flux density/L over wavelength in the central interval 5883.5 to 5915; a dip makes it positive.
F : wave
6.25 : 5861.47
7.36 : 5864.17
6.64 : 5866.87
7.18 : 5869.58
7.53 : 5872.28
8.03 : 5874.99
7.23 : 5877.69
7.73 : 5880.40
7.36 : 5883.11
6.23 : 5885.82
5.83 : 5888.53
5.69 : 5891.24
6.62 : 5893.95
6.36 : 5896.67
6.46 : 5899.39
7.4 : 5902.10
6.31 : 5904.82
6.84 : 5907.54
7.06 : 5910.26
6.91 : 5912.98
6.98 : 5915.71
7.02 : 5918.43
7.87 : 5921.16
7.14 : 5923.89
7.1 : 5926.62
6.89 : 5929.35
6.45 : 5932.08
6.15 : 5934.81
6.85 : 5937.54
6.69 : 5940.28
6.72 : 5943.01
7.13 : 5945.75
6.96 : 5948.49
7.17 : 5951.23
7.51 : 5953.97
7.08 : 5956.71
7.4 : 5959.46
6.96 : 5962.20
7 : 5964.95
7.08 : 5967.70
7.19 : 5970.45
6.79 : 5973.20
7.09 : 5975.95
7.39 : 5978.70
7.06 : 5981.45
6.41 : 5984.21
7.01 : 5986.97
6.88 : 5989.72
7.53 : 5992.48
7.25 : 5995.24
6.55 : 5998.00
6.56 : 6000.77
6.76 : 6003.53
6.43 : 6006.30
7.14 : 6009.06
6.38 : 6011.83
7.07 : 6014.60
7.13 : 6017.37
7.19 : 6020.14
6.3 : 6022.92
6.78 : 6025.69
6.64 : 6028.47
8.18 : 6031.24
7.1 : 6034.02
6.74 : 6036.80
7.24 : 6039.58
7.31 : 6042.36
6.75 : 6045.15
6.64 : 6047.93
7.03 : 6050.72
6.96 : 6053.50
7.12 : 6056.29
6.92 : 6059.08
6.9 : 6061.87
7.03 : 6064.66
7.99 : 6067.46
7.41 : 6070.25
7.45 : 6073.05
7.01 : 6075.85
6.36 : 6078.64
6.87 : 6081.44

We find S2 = 3.2 Ang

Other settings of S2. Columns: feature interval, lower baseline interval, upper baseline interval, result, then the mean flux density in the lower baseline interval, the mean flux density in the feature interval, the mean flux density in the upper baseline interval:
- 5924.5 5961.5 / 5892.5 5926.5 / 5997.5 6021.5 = -0.3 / 6.92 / 6.94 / 6.81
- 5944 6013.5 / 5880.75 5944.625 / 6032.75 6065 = -1.3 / 6.75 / 6.99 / 6.98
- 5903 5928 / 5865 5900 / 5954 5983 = -0.3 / 6.85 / 7.03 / 7.12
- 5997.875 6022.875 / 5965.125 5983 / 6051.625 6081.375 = 1.1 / 7.09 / 6.78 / 7.1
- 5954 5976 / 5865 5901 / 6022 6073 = -0.4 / 6.85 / 7.1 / 7.08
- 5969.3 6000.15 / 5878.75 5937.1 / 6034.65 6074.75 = -0.2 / 6.78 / 7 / 7.11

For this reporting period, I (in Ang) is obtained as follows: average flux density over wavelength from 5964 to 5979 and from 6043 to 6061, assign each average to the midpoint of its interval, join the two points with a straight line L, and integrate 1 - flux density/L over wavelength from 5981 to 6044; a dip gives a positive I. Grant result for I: 0.5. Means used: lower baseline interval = 7.07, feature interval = 6.94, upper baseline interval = 6.92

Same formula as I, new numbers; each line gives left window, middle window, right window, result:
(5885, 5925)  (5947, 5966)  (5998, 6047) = -1.0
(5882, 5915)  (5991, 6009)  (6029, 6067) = 0.1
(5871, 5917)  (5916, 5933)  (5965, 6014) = -0.5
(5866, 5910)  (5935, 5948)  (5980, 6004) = 0.2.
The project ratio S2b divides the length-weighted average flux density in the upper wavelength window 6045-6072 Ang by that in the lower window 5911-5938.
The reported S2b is 1.02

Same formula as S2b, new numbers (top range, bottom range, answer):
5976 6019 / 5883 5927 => 1.02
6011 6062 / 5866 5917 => 1.02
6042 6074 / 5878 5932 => 1.04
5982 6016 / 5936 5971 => 0.97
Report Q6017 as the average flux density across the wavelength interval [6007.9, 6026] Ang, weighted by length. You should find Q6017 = 6.86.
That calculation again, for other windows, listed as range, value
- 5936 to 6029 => 6.94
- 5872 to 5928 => 6.93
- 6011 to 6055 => 6.97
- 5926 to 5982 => 6.98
